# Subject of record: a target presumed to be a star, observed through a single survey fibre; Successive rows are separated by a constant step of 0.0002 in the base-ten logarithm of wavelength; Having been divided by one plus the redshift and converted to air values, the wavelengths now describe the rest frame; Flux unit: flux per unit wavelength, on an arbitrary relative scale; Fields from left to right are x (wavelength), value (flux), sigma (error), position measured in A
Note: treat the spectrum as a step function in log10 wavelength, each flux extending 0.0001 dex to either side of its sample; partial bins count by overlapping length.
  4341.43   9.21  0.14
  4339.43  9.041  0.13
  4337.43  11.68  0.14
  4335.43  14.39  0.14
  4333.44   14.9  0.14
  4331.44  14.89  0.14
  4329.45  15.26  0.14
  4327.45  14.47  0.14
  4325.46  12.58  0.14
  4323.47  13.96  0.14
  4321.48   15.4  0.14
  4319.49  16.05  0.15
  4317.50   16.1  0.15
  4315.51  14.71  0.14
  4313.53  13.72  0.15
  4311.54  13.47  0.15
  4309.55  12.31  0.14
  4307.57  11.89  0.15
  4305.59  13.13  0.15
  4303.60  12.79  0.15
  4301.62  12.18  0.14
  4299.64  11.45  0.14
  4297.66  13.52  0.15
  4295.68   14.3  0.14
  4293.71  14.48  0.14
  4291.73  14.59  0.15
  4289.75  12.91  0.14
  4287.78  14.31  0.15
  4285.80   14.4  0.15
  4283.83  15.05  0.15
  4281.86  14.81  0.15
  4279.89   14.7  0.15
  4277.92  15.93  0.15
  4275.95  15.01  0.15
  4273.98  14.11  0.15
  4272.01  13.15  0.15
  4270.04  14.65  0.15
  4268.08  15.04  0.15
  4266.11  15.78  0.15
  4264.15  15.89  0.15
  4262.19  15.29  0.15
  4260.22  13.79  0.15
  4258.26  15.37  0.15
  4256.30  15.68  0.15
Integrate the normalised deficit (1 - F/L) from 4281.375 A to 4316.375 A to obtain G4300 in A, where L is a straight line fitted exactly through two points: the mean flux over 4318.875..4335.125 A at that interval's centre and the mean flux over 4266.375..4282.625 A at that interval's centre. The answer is 2.75 A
